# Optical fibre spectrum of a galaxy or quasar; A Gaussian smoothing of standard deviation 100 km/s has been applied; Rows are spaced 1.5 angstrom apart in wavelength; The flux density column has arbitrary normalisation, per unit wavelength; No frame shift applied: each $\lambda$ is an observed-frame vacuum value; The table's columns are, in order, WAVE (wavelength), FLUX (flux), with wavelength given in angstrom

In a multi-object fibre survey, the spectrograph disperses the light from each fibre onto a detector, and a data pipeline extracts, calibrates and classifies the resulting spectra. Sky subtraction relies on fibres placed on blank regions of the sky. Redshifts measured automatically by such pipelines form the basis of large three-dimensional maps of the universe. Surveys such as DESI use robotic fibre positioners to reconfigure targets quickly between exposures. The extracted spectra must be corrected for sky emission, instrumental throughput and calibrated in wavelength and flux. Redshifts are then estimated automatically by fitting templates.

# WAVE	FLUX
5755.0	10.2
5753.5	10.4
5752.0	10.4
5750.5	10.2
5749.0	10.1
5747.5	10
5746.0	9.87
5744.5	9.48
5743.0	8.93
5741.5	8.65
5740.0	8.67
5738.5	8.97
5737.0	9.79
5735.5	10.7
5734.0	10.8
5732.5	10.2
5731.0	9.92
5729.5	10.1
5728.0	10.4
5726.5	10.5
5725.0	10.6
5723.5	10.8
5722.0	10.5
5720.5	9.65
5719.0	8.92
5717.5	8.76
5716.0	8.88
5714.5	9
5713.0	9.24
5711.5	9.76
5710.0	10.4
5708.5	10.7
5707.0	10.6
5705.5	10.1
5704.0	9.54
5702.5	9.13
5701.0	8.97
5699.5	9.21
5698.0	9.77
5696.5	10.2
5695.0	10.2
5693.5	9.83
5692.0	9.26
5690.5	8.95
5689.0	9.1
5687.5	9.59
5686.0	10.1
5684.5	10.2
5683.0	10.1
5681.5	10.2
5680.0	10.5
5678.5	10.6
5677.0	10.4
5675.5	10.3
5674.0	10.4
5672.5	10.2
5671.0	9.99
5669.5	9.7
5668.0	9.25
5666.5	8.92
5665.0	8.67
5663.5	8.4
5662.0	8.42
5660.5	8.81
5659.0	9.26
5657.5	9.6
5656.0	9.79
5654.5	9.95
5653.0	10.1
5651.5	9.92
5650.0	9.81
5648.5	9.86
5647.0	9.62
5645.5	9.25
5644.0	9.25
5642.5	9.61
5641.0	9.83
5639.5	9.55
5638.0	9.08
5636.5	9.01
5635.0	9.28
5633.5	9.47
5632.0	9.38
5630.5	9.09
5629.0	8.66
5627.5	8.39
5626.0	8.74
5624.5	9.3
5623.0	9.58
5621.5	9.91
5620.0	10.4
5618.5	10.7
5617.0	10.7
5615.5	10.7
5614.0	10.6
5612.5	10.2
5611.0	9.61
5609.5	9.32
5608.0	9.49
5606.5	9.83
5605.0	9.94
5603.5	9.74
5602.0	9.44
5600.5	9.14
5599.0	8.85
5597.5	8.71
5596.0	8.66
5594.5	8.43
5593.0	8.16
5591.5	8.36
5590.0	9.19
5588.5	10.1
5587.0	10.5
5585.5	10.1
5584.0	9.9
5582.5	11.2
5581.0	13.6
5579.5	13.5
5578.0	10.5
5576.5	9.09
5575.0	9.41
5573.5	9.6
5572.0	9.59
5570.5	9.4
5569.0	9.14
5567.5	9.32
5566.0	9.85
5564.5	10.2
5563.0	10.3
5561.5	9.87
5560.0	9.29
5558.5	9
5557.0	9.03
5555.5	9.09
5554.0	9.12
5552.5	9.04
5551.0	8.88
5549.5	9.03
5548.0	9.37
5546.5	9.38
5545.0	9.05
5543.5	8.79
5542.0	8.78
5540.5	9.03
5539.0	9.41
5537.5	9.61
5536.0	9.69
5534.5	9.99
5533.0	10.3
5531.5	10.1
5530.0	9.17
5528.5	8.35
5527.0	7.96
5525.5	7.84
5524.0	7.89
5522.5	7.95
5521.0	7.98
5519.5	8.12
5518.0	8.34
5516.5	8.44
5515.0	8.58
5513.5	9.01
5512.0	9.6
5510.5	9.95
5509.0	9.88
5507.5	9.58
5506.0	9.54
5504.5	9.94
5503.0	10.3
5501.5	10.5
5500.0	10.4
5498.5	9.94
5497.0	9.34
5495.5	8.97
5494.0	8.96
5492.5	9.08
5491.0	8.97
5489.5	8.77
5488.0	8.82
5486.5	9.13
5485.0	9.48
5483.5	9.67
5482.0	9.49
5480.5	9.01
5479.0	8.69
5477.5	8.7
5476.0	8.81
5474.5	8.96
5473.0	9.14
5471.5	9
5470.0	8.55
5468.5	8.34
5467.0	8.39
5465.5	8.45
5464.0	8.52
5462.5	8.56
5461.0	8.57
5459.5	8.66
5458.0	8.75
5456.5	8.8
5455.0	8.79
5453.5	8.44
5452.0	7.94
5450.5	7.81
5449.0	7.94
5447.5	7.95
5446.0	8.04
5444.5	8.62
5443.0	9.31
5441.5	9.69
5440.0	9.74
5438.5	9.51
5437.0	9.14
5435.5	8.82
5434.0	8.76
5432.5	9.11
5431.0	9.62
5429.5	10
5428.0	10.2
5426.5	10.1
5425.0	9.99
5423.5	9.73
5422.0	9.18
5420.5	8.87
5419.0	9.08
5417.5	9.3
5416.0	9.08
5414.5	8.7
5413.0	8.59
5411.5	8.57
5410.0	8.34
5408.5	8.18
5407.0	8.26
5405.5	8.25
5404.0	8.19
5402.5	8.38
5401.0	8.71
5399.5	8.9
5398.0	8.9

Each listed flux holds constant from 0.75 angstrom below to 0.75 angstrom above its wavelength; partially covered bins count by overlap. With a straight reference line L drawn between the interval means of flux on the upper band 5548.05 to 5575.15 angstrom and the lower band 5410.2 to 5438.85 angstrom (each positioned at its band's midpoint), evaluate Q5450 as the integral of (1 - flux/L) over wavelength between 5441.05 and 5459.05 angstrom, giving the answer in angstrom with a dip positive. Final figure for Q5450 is 1.5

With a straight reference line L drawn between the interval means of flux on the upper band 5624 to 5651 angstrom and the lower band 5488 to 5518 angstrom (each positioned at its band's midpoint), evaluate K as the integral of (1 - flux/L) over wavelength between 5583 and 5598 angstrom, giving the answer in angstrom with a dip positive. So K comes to 0.1 angstrom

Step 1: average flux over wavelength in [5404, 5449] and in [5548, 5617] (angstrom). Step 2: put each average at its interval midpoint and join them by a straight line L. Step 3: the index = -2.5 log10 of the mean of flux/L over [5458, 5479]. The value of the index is 0.07 mag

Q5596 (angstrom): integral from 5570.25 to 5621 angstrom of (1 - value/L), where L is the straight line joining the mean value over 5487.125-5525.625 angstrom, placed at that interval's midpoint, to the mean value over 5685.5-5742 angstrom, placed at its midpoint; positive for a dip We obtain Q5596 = -2.77 angstrom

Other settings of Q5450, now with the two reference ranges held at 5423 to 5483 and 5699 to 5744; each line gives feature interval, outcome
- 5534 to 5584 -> -2.47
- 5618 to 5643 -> 0.18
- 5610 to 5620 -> -1.03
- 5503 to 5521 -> -0.16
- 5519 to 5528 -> 1.15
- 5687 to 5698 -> 0.06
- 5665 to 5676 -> -0.16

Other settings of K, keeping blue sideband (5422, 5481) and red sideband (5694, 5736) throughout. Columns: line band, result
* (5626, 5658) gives 0.7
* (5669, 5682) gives -0.7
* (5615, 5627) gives -0.5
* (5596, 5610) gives 0.2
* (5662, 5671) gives 0.6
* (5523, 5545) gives 0.4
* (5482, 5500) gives -0.4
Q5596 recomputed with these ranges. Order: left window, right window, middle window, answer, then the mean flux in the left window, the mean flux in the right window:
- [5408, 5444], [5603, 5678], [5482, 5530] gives 1.5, 9.24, 9.6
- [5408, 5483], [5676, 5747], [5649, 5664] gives 0.3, 8.9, 9.81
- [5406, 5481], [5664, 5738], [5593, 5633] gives 0.1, 8.86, 9.86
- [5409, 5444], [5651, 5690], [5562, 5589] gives -2.1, 9.27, 9.7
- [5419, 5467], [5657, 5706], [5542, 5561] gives 0.4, 8.95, 9.63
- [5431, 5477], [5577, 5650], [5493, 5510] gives -1.4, 8.72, 9.72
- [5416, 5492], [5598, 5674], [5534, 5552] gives 0.0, 8.96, 9.53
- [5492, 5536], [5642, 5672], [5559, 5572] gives -0.5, 9.18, 9.41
